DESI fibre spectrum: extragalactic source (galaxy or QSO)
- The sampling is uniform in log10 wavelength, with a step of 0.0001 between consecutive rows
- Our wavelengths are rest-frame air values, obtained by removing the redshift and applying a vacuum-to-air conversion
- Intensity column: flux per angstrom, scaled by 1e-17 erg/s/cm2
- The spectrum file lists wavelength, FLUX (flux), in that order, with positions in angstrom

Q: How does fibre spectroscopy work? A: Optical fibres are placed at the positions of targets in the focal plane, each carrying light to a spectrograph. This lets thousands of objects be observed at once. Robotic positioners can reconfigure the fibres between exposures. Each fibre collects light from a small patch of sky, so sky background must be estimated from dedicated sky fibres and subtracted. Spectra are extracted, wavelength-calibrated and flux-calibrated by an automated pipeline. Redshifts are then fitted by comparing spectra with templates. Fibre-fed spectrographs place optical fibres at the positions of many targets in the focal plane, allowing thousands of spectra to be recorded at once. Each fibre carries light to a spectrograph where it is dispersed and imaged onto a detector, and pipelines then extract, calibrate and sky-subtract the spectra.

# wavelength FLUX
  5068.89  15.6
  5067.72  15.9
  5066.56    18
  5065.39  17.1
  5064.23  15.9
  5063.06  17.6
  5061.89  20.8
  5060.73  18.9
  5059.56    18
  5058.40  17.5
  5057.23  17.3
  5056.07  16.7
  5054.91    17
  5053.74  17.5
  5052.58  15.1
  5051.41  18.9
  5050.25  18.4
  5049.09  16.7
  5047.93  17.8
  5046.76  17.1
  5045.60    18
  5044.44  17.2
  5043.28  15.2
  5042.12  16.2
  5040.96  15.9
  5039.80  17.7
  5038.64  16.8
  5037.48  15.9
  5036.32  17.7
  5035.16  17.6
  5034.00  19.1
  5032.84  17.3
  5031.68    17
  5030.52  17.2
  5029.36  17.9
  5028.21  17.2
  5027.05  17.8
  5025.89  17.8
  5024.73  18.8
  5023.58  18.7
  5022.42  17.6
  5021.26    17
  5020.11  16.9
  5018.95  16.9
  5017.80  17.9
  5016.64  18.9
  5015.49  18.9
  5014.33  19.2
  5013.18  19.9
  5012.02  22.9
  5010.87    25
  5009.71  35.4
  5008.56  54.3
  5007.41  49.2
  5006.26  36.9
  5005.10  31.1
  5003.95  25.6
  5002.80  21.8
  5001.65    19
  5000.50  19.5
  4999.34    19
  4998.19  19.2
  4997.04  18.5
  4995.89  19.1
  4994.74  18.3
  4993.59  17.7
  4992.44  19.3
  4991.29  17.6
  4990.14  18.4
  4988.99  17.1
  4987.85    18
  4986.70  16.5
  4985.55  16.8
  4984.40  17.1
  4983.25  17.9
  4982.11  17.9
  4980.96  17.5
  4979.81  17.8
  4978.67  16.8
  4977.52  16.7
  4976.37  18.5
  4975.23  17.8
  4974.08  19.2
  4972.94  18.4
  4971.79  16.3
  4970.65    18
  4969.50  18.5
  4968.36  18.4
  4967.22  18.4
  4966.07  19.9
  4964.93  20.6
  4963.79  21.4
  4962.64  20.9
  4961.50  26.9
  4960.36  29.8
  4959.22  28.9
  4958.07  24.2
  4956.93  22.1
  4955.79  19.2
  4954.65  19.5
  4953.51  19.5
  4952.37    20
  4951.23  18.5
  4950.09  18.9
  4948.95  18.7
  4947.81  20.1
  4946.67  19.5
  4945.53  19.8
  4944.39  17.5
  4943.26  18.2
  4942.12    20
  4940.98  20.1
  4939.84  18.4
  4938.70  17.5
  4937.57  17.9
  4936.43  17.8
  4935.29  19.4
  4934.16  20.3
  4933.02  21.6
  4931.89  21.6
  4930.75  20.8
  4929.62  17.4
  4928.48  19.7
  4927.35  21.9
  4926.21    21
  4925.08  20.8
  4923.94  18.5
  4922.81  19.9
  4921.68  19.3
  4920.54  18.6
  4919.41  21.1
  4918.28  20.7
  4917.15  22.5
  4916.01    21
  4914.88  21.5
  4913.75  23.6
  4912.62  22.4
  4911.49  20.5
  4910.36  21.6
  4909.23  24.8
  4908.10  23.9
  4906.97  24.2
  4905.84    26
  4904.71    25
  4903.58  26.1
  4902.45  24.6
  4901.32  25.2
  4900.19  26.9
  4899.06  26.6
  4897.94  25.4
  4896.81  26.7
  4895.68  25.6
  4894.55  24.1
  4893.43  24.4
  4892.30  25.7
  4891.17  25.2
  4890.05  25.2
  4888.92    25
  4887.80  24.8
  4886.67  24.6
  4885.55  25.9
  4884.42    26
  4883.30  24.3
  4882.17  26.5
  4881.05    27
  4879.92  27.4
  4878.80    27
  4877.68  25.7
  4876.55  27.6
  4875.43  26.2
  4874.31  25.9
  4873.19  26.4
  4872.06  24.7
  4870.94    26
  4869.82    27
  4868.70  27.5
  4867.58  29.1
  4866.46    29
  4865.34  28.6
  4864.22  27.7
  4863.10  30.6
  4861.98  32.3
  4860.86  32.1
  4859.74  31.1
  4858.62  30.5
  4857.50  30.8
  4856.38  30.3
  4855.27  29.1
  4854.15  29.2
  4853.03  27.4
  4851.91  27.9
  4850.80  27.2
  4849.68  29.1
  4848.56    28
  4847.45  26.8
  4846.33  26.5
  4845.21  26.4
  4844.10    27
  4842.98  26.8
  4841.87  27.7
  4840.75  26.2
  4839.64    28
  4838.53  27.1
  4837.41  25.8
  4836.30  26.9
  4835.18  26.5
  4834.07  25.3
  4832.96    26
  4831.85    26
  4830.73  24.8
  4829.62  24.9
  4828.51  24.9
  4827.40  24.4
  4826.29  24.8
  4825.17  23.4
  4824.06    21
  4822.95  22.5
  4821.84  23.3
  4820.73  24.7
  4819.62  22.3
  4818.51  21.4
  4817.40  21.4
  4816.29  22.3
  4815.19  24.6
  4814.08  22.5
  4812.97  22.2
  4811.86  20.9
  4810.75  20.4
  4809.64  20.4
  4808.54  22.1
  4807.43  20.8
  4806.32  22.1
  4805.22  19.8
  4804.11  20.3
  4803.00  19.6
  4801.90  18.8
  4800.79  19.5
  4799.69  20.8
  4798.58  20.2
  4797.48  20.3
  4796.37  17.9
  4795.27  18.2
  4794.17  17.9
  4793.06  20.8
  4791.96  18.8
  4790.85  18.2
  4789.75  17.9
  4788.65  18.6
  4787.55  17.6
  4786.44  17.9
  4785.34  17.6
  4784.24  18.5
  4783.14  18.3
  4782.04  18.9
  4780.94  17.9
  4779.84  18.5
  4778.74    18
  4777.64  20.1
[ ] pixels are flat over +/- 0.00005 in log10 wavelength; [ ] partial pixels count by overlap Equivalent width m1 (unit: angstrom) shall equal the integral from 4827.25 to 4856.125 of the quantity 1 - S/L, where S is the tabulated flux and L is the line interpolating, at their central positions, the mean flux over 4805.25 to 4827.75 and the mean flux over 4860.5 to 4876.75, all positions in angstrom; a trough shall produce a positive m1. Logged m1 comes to -2.04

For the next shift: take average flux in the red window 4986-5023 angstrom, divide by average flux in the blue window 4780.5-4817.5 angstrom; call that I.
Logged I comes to 1.14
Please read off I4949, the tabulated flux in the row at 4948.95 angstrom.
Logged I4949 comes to 18.7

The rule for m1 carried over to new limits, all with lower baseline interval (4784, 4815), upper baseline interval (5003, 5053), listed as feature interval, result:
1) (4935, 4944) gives 0.8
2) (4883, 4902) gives -4.9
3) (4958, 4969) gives -1.3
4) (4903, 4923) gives -2.1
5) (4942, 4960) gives 0.0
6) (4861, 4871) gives -4.4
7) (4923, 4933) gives 0.0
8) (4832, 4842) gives -3.3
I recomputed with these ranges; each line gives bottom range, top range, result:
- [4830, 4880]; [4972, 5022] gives 0.77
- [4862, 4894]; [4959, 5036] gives 0.78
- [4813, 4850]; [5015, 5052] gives 0.70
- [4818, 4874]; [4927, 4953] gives 0.72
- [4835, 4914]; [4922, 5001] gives 0.73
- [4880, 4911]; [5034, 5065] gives 0.69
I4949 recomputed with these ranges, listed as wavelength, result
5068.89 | 15.6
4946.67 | 19.5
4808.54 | 22.1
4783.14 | 18.3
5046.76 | 17.1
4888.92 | 25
